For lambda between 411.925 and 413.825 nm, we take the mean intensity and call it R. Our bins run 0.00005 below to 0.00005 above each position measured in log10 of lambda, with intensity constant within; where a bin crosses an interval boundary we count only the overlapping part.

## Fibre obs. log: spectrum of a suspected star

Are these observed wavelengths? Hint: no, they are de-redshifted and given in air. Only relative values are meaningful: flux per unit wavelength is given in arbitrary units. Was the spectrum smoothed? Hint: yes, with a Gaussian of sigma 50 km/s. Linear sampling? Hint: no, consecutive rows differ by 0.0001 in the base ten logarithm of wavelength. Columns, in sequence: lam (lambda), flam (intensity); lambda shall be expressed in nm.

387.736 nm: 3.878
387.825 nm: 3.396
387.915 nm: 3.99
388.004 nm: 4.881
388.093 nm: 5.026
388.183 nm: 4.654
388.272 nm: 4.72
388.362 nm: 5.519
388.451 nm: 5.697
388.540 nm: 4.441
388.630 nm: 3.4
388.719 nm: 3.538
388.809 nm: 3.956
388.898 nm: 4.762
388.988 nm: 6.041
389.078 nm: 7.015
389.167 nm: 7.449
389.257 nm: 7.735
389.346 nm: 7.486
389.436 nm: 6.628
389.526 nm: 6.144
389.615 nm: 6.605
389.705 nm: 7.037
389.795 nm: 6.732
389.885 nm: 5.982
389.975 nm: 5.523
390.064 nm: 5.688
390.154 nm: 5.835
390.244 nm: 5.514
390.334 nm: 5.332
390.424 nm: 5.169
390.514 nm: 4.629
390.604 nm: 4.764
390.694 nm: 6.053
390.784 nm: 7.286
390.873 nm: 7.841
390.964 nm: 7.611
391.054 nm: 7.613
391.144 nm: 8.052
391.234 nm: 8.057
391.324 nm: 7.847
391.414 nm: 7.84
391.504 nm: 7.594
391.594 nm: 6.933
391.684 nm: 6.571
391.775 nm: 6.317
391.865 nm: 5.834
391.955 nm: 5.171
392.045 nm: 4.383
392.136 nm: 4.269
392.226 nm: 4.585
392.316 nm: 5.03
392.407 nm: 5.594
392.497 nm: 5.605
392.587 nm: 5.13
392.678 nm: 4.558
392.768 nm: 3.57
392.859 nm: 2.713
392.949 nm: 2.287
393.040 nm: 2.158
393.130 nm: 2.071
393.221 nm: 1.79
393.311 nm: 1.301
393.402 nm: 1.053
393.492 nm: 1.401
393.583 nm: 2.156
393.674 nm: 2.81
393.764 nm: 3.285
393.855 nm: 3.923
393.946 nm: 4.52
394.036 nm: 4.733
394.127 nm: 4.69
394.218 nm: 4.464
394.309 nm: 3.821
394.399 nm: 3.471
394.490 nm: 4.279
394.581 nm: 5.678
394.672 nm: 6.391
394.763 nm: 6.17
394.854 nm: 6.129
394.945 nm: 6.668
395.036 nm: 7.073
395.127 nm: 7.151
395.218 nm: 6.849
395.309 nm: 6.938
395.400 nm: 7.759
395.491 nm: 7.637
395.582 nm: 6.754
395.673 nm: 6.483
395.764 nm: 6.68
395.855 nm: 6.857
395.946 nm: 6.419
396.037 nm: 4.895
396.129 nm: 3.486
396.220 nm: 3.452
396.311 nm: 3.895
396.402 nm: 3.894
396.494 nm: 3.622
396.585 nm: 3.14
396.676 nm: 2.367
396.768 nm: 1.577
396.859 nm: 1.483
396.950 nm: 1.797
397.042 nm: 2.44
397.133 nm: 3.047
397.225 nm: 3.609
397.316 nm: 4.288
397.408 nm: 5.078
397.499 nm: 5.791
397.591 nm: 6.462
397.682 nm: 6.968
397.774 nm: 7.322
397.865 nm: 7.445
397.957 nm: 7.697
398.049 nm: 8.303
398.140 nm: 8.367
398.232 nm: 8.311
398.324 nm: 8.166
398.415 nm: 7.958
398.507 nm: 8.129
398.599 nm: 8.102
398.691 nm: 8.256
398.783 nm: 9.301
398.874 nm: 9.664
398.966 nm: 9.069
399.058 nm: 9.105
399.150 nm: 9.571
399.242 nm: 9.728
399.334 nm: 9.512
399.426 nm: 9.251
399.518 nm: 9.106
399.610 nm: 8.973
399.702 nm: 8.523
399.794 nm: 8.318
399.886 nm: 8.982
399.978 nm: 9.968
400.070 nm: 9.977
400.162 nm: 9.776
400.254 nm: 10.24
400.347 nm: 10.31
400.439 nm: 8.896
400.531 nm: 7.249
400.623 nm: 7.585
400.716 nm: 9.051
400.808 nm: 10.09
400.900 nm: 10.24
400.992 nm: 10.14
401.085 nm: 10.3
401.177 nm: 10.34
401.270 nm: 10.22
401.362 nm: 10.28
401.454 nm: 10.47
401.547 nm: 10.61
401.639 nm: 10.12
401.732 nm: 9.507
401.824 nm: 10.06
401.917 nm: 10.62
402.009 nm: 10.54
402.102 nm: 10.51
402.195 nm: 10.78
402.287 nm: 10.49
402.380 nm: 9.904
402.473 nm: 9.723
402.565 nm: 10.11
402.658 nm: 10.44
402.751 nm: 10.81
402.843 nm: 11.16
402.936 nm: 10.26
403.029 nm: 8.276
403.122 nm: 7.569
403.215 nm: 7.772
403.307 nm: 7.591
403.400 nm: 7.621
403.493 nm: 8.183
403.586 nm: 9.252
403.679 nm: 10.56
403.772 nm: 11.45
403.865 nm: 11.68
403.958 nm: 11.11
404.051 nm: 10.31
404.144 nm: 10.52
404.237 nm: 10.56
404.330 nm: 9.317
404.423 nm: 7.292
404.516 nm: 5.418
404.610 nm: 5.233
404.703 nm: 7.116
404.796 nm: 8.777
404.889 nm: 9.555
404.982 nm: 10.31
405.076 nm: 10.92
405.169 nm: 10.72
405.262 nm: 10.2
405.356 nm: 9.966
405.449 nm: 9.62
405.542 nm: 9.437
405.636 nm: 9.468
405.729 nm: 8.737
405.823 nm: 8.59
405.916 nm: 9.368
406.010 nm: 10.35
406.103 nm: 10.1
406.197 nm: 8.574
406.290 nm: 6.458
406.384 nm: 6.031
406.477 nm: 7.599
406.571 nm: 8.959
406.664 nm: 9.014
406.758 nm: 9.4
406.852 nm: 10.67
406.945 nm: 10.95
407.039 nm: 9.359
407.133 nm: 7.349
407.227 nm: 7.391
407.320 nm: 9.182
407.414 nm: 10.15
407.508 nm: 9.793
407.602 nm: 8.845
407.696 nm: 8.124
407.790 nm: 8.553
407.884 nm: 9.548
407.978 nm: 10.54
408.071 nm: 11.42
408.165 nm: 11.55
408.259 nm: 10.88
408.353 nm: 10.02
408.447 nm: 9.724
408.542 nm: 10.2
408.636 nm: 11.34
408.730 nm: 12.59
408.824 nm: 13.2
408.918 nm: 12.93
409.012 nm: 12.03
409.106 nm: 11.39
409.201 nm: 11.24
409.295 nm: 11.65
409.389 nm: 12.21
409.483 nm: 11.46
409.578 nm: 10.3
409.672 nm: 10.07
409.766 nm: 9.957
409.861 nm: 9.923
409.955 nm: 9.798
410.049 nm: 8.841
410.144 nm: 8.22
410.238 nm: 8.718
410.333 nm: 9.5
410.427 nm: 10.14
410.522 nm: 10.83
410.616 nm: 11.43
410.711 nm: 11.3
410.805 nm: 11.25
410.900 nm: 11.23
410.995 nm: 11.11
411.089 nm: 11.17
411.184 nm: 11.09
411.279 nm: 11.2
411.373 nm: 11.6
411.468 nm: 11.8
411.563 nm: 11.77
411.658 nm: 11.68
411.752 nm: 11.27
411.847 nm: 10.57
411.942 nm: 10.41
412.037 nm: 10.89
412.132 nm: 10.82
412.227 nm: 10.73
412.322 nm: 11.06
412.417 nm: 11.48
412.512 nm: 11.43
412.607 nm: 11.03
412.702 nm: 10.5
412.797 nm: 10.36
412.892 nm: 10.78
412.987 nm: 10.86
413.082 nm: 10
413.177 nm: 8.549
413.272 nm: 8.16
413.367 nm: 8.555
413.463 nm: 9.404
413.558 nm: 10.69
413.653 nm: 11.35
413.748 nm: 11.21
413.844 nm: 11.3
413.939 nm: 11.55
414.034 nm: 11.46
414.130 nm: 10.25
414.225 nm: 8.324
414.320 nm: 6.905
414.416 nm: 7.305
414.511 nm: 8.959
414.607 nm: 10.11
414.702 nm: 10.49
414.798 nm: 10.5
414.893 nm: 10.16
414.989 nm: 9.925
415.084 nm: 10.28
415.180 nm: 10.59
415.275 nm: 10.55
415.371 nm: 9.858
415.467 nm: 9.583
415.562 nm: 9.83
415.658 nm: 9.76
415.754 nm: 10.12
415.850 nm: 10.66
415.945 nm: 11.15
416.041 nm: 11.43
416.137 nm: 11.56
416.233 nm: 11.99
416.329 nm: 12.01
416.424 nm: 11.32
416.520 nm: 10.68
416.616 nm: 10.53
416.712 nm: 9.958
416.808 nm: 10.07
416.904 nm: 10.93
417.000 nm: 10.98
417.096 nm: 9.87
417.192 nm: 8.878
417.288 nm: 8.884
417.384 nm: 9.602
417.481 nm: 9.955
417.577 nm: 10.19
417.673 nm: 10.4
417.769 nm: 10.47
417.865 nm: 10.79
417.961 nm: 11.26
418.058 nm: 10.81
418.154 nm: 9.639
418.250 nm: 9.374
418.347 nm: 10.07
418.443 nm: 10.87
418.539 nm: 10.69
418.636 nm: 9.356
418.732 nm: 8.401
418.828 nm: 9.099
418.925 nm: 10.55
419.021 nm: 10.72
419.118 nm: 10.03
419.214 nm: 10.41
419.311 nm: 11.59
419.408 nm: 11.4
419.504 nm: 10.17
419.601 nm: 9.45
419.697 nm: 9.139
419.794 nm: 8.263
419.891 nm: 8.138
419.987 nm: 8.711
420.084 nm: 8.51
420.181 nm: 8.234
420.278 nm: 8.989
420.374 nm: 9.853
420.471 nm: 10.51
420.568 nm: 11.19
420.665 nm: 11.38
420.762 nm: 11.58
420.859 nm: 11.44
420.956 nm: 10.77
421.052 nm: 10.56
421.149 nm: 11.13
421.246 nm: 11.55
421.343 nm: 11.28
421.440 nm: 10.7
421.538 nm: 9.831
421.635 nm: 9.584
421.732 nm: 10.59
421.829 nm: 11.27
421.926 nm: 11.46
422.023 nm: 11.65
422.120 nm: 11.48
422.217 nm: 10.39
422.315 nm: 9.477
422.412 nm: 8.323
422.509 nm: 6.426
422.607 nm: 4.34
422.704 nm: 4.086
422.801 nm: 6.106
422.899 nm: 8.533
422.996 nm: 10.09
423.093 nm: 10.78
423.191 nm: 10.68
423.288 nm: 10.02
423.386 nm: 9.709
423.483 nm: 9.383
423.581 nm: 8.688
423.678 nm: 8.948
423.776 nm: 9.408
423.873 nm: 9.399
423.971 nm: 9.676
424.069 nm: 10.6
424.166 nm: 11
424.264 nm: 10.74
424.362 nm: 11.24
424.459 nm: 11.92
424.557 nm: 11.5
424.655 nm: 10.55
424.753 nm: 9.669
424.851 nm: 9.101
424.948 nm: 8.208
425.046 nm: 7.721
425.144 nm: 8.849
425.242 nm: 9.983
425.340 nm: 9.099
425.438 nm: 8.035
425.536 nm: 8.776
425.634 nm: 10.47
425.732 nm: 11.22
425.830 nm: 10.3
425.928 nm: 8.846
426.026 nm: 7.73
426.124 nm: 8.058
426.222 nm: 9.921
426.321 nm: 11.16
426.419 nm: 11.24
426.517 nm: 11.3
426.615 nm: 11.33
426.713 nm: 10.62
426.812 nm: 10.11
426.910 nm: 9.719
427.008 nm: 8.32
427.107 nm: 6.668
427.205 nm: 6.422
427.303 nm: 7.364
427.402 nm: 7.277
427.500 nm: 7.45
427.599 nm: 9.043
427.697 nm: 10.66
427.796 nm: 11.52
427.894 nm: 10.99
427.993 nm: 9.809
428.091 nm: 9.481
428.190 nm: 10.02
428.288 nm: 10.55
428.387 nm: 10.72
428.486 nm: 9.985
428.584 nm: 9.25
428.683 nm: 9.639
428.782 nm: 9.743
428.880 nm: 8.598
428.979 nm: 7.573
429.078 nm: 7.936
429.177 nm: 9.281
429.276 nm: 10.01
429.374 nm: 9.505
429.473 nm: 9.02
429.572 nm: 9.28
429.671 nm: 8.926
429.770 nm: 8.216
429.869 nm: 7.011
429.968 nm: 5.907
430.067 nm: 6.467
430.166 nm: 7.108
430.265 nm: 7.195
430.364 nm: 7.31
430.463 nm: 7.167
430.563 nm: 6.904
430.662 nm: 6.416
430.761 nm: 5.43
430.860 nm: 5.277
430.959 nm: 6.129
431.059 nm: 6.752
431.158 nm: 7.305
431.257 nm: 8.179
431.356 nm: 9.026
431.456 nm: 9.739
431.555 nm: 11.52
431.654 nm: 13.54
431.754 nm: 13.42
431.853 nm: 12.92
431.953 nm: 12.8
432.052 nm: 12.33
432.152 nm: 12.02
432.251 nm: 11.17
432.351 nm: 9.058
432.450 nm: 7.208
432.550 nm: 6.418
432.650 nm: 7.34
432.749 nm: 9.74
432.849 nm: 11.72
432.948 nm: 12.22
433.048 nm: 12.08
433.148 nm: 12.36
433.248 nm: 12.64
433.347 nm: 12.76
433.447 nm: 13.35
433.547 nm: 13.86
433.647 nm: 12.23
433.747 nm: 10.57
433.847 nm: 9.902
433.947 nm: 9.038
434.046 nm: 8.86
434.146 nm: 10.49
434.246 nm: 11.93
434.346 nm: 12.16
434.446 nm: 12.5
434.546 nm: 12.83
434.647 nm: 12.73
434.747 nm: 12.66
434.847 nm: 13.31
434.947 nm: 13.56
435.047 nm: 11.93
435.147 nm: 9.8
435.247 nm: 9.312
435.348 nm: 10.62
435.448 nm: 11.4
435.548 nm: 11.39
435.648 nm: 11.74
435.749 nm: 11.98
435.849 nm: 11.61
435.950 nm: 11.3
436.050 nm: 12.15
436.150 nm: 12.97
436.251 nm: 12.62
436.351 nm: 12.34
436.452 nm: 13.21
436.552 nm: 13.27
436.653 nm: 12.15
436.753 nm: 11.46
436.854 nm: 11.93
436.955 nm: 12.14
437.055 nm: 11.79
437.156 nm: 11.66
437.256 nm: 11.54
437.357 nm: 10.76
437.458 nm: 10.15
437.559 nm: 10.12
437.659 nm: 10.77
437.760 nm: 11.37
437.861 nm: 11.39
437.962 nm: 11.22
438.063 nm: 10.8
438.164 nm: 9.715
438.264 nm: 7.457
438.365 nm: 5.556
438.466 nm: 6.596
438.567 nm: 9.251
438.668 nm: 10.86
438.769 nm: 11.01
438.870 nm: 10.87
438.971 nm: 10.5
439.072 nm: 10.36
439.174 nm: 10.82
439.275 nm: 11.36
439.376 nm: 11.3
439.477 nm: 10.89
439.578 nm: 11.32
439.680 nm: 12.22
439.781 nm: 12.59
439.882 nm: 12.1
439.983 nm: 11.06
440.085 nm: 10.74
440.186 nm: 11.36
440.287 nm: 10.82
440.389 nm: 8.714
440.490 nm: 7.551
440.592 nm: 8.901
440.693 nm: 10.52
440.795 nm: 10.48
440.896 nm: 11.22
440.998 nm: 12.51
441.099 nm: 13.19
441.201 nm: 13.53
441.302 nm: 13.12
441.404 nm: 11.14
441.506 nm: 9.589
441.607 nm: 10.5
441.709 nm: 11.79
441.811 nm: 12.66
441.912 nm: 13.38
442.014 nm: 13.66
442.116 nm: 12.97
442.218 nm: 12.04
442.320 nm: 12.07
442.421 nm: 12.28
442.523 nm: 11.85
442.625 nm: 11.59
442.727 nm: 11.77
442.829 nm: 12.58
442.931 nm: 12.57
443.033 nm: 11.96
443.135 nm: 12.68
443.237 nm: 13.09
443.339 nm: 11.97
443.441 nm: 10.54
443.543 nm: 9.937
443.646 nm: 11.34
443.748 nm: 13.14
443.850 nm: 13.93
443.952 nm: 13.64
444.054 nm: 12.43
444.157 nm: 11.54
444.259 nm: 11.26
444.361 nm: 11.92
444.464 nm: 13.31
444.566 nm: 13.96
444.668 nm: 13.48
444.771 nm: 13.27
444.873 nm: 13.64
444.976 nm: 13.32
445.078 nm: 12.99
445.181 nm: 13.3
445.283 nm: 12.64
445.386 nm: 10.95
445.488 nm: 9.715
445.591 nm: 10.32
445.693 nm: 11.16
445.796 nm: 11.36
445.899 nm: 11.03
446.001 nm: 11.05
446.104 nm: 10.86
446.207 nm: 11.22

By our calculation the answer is 10.4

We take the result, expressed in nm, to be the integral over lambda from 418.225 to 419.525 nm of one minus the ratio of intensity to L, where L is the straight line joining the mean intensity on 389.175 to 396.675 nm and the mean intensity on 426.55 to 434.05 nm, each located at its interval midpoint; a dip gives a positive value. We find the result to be -0.32 nm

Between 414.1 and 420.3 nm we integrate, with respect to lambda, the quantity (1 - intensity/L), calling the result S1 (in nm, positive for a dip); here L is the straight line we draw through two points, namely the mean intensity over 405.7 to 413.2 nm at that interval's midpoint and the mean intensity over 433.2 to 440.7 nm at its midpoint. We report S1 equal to 0.31 nm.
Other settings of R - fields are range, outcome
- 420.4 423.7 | 9.83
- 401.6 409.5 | 9.74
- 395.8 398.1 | 4.63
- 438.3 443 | 11.2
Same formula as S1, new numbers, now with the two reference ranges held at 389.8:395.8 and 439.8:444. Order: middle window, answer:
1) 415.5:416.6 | -0.341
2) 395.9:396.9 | 0.394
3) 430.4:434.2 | 0.179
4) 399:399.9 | -0.430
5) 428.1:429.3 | 0.068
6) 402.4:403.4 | -0.407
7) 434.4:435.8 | -0.130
